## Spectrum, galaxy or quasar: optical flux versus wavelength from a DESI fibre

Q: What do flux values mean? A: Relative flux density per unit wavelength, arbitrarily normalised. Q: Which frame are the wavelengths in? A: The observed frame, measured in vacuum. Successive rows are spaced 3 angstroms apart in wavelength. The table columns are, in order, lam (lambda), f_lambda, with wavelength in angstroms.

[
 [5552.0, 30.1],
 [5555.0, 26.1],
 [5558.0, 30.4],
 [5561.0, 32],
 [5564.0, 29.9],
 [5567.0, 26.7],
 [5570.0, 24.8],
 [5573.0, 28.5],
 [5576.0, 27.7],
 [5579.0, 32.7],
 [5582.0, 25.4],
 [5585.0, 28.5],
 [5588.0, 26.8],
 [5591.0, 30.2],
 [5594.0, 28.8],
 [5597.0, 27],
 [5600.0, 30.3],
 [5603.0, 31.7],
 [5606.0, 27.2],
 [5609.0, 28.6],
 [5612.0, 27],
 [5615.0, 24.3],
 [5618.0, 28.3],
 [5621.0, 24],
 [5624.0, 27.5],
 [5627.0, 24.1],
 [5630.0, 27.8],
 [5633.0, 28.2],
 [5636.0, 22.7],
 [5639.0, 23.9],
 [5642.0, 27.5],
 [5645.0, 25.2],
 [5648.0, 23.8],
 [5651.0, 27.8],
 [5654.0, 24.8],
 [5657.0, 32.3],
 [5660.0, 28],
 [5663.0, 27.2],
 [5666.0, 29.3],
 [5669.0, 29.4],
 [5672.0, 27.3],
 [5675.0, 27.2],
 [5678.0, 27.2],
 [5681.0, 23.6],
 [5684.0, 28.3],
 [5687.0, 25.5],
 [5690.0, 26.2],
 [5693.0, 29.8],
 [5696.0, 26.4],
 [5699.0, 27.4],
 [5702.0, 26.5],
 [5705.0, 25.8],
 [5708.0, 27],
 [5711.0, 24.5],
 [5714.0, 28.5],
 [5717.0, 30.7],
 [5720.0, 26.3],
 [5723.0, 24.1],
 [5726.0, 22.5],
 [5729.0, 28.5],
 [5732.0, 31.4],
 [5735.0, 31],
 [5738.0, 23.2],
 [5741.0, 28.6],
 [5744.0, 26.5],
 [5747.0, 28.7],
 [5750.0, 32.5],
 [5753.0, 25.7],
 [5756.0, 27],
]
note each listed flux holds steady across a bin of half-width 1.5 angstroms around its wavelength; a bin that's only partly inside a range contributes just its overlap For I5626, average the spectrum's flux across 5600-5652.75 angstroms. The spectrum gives 26.5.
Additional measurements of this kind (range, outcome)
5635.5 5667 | 26.7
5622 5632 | 26.4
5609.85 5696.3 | 26.7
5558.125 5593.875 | 28.6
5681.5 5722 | 27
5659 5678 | 28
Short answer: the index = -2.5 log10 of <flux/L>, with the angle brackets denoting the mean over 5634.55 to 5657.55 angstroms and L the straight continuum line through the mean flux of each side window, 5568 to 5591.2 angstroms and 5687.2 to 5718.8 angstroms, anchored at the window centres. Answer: 0.07 mag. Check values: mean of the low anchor 27.9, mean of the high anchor 27.2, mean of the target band 25.7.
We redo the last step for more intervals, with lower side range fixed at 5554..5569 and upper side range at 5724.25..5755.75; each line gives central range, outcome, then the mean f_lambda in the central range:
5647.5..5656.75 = 0.07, 26.6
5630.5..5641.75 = 0.12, 25.5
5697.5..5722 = 0.04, 27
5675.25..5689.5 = 0.08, 26.2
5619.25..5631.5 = 0.11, 25.9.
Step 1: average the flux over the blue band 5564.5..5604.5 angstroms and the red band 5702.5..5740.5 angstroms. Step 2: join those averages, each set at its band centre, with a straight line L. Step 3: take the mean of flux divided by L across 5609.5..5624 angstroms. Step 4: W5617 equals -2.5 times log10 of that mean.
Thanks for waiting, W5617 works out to 0.07 mag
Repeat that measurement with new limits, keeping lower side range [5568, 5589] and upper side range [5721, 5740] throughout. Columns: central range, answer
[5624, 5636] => 0.046 mag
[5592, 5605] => -0.067 mag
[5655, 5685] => -0.028 mag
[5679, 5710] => 0.017 mag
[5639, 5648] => 0.076 mag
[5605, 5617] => 0.030 mag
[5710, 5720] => -0.036 mag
